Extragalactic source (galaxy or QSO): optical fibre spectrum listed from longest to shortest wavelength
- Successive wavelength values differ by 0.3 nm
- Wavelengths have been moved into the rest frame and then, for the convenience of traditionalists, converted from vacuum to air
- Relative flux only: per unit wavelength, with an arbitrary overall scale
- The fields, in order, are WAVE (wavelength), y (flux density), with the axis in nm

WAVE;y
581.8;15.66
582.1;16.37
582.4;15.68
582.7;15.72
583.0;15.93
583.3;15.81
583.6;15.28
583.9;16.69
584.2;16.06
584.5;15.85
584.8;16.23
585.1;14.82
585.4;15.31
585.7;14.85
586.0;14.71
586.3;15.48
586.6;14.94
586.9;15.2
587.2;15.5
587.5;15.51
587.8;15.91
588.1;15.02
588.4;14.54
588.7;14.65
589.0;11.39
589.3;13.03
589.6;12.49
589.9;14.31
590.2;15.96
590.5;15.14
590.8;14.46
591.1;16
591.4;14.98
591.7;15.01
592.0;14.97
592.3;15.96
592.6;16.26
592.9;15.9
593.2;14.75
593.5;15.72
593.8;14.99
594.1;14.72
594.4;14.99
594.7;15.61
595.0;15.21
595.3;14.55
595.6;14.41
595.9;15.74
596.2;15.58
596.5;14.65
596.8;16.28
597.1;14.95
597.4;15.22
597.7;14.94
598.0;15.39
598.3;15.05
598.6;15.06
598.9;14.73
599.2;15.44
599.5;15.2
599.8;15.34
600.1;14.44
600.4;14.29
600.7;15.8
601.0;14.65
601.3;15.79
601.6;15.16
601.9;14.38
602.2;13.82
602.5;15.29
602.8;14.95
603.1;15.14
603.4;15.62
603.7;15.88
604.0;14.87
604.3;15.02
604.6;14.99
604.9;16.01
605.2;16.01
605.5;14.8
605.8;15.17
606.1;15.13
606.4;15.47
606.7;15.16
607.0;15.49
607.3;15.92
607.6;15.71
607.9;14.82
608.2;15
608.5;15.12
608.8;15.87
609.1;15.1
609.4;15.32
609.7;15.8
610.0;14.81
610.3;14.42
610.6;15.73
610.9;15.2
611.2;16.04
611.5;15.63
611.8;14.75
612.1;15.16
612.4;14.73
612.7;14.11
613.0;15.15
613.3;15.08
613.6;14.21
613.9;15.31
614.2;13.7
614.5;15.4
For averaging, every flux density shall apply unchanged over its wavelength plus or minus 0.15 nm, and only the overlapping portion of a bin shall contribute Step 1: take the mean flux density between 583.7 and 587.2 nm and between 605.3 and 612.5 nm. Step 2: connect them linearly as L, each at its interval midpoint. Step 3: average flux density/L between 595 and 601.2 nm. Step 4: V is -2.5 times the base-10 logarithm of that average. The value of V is 0.02 mag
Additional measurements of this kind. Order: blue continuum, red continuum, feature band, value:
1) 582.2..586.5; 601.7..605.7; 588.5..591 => 0.11 mag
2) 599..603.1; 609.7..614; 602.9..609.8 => -0.03 mag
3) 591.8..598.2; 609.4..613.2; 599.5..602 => 0.02 mag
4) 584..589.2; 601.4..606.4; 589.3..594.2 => 0.00 mag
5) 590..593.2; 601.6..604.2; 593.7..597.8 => 0.01 mag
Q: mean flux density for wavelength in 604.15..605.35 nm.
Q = 15.5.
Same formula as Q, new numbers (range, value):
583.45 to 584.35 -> 16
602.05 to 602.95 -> 14.7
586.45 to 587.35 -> 15.2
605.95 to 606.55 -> 15.3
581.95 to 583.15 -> 15.9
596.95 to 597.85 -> 15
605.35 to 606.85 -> 15.1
